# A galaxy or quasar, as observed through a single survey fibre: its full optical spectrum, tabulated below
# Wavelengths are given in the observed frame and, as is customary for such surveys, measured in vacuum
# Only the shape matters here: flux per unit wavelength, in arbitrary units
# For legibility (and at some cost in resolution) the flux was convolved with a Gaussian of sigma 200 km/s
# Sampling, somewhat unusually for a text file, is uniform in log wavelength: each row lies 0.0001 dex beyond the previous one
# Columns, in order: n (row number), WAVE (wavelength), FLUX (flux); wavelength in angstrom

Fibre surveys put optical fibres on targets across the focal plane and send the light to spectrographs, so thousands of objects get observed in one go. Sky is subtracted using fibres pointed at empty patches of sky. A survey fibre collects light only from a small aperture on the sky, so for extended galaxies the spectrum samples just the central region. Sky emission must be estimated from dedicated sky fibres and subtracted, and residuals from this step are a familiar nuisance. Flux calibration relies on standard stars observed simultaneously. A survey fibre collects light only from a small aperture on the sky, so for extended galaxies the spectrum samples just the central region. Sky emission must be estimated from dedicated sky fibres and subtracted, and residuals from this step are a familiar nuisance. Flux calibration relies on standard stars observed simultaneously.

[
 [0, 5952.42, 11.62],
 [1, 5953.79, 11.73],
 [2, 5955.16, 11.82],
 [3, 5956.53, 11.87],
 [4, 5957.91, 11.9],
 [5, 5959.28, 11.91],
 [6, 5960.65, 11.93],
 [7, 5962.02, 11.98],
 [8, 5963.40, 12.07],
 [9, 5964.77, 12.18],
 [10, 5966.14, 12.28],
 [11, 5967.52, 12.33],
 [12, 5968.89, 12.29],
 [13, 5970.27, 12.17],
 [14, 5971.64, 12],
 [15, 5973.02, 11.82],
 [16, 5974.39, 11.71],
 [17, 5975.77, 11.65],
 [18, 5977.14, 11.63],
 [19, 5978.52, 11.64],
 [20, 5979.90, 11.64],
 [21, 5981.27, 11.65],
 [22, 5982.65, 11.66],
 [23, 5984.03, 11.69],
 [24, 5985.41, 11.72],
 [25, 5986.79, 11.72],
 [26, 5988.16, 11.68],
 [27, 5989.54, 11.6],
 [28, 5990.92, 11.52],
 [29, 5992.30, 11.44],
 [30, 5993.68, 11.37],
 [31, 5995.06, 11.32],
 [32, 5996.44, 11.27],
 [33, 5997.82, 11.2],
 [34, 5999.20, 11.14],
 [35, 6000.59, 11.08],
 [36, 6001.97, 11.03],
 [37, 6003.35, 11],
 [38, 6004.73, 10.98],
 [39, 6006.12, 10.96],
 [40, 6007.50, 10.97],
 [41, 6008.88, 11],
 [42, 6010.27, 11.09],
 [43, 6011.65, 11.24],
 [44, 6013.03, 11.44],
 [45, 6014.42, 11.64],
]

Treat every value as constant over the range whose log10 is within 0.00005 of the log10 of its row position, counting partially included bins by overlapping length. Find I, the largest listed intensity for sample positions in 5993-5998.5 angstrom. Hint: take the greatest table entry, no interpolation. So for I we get 11.37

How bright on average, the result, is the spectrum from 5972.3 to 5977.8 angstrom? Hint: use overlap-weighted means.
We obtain 11.7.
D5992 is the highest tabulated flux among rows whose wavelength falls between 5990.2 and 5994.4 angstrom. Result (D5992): 11.52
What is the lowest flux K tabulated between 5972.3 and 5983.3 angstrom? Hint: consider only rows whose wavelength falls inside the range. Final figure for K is 11.63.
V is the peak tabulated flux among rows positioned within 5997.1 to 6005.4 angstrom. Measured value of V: 11.2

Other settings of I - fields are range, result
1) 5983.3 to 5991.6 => 11.72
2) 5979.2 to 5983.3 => 11.66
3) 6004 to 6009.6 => 11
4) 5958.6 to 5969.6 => 12.33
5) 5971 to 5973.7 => 12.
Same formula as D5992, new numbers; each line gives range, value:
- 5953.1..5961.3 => 11.93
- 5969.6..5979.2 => 12.17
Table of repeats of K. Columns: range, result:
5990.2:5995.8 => 11.32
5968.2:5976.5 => 11.65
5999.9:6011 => 10.96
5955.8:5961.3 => 11.87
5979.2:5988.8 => 11.64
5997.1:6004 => 11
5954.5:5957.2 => 11.82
